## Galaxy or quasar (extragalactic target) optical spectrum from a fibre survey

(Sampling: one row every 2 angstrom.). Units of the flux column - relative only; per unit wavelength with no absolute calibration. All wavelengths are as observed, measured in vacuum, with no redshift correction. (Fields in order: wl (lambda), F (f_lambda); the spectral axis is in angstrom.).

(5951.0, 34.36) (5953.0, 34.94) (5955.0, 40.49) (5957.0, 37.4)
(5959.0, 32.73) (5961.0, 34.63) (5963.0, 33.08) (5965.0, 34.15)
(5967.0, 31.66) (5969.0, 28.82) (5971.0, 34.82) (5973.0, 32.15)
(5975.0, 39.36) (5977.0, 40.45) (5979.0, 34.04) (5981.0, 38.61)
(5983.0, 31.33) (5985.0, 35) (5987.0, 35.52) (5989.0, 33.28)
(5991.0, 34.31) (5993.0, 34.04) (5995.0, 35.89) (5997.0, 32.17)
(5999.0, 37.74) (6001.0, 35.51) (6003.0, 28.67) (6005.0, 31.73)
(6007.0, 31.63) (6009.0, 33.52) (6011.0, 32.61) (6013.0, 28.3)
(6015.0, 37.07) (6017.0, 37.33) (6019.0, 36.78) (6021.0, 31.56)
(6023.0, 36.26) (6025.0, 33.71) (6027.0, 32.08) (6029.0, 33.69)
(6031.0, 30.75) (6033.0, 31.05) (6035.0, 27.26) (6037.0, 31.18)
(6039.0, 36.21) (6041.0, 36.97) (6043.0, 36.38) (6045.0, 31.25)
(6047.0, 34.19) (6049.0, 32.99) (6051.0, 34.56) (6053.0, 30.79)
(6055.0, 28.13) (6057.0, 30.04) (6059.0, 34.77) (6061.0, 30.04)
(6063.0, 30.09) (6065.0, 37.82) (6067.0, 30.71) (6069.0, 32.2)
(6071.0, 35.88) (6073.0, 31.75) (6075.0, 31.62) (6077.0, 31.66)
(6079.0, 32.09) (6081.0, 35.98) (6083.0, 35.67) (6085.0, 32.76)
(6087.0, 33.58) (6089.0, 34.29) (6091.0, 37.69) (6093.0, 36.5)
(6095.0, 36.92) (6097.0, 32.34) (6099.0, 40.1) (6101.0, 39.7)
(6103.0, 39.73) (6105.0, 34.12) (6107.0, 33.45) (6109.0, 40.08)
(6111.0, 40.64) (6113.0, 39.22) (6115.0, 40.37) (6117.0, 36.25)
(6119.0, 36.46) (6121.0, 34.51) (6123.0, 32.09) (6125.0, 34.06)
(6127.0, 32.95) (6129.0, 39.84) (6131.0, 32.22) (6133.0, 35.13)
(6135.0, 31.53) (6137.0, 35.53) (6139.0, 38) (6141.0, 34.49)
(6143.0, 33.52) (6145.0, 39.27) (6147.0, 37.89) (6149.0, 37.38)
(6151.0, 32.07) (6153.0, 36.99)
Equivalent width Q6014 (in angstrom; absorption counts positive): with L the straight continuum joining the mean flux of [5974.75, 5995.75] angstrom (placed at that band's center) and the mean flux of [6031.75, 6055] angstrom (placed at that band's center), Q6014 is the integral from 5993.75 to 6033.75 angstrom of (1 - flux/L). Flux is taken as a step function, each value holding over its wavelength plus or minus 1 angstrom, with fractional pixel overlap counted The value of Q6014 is 0.8 angstrom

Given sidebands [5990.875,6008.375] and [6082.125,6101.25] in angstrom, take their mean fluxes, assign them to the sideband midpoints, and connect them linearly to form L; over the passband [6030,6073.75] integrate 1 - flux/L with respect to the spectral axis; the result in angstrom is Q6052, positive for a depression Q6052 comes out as 2.9 angstrom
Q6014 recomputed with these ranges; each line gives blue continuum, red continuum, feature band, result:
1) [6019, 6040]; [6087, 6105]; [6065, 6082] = 1.12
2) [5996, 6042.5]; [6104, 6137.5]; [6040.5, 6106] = 1.13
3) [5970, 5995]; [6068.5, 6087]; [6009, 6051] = 1.09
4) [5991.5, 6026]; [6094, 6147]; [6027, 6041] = 0.92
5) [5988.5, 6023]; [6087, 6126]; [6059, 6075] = 1.27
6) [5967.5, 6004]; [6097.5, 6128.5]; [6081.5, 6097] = 0.54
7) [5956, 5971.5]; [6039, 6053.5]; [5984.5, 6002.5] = -0.54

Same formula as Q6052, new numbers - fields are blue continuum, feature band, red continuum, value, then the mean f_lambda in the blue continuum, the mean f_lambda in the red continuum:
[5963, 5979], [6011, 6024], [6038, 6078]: -0.32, 34.4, 32.9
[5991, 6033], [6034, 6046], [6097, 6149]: 0.36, 33.5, 36.4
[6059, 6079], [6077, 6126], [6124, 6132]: -3.40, 32.5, 34.8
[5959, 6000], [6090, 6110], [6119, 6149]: -1.15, 34.5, 35.2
